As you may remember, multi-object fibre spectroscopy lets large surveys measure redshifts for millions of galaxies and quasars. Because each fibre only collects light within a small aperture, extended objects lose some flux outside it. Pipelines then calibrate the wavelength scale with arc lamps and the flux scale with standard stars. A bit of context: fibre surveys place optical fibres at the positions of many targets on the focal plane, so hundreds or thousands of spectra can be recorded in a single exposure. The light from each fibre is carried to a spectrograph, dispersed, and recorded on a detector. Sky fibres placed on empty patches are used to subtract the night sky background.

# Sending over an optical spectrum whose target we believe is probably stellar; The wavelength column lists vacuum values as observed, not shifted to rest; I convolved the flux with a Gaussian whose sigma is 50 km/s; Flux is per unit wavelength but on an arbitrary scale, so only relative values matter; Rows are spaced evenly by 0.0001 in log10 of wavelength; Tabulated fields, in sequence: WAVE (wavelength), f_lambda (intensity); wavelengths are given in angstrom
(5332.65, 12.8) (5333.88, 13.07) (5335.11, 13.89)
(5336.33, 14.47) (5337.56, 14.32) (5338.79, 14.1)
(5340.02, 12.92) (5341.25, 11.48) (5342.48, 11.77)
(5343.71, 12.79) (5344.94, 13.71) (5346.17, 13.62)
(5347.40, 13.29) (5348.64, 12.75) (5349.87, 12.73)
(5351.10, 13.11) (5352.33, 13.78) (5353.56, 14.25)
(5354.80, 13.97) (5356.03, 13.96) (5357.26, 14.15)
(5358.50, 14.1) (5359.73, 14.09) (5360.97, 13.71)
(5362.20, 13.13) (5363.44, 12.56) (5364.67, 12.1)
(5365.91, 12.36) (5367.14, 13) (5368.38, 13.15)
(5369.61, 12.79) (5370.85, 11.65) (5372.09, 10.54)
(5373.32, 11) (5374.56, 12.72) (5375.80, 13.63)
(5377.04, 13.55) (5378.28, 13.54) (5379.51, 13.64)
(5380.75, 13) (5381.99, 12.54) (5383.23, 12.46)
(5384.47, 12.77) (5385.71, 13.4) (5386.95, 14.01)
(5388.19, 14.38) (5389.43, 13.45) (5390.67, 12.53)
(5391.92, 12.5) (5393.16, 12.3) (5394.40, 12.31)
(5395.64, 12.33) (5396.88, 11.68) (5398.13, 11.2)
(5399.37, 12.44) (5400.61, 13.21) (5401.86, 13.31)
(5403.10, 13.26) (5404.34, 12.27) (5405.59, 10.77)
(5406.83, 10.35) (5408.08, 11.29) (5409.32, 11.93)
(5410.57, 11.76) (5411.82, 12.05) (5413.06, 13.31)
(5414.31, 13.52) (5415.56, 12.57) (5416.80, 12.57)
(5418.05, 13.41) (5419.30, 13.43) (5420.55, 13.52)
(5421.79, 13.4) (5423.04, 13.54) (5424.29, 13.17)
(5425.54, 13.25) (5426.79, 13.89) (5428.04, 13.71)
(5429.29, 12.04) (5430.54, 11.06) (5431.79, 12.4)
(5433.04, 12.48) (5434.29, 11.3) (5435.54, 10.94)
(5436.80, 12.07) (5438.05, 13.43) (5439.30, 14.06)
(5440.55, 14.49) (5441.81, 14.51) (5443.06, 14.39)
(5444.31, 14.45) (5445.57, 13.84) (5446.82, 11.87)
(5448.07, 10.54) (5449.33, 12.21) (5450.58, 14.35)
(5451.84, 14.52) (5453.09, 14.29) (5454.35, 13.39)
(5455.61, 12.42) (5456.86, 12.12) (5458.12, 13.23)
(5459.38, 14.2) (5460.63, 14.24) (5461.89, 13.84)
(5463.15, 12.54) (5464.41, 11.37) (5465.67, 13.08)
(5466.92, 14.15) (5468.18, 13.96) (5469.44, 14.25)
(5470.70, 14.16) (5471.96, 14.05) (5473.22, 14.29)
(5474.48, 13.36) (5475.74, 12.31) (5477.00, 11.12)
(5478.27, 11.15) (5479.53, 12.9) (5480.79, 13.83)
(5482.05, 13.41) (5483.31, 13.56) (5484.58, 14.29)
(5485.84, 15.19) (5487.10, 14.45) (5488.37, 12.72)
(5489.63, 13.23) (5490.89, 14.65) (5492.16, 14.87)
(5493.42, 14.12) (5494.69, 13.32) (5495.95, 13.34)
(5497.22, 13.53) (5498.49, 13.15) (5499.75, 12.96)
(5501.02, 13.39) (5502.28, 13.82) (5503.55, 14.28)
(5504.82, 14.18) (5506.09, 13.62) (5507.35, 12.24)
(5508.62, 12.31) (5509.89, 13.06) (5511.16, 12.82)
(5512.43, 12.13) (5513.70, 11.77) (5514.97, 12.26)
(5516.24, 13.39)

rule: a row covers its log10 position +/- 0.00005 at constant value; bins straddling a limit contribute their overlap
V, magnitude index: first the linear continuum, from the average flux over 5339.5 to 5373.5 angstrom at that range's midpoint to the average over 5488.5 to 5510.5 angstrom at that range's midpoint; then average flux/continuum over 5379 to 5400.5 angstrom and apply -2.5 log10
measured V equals 0.03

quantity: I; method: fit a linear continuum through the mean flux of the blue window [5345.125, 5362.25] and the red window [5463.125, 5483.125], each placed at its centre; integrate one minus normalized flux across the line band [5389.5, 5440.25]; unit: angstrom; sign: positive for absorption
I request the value 3.2 angstrom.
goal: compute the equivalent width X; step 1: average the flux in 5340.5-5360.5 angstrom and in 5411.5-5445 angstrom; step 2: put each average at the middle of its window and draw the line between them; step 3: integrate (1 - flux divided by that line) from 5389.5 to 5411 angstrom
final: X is 1.7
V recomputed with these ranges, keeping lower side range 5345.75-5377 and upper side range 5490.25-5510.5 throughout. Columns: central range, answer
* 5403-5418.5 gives 0.09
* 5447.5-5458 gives 0.03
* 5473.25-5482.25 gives 0.07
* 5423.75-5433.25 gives 0.04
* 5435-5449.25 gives 0.02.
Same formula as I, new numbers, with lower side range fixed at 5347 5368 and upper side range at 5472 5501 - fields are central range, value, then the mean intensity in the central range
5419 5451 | 0.98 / 13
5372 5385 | 0.59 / 12.8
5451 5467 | 0.13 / 13.3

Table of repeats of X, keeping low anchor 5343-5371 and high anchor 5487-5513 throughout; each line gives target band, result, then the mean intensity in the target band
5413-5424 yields 0.1 angstrom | 13.2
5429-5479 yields 1.1 angstrom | 13.1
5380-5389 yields 0.0 angstrom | 13.2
